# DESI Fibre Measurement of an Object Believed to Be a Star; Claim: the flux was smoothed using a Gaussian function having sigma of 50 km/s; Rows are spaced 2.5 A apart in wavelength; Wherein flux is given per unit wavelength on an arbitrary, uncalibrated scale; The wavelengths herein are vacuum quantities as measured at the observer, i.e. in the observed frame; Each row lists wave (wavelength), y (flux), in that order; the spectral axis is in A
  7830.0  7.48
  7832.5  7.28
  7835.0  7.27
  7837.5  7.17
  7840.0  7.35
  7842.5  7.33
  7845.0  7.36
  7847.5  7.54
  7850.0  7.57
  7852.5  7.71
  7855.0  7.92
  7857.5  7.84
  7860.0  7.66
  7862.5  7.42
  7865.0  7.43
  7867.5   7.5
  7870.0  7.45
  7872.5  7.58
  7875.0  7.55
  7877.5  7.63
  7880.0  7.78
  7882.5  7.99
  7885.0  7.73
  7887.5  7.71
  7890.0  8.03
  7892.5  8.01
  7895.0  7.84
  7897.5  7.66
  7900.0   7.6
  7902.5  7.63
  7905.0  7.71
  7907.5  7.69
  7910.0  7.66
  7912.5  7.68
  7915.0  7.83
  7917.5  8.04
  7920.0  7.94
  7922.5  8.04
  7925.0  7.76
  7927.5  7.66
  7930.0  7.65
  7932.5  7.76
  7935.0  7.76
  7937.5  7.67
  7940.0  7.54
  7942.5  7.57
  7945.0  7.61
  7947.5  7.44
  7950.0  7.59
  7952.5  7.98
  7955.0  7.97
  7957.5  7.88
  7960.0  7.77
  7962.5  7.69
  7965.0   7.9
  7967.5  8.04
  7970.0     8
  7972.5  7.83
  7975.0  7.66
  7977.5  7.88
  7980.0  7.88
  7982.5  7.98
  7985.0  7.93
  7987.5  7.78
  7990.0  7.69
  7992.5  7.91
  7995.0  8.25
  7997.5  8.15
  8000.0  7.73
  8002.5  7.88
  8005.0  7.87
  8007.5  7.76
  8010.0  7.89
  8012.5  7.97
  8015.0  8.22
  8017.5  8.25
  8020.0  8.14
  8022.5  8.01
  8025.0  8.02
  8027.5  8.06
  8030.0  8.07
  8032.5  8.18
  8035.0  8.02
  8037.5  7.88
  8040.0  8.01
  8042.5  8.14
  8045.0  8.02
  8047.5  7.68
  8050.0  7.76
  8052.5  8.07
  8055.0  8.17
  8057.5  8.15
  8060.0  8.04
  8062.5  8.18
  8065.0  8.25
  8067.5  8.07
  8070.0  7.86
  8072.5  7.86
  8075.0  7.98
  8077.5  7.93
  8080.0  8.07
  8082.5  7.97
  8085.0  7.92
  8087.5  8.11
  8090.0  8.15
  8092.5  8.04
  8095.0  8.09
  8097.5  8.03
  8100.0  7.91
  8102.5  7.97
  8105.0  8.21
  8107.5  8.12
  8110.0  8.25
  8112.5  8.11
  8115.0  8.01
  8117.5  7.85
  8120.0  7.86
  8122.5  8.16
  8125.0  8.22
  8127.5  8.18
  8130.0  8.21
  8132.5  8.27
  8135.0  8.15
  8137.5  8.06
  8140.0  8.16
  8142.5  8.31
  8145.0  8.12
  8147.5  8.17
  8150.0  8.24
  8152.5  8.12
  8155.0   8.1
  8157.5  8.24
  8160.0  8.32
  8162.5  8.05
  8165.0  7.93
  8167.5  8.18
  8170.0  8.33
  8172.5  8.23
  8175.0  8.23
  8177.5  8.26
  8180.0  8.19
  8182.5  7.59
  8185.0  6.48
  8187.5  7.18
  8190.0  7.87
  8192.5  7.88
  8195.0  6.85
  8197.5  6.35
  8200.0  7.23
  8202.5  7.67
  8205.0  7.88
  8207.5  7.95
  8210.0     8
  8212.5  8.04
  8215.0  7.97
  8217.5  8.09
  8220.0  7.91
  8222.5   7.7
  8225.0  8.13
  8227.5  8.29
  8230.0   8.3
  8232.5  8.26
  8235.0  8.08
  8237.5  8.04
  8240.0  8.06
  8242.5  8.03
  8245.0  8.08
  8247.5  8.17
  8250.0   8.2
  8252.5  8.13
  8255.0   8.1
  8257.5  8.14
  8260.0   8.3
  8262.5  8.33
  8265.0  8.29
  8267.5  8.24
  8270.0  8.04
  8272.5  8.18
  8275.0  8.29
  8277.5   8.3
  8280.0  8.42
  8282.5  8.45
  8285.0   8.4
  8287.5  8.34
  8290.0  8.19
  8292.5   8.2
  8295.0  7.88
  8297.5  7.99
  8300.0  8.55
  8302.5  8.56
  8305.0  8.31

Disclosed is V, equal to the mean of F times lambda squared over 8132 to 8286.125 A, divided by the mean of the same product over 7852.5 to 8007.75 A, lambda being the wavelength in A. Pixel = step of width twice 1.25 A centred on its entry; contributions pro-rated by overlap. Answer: 1.11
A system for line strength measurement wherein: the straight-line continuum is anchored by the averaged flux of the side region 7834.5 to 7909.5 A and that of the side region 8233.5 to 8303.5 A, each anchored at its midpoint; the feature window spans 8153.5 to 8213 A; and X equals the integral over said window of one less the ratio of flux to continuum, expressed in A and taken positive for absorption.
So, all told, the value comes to 2.2 A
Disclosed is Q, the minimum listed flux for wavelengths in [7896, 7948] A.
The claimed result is 7.44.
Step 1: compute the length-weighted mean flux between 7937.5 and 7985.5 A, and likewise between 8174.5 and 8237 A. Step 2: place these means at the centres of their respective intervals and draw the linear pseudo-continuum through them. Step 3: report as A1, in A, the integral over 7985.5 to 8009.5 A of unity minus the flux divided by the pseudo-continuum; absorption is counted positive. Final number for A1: -0.3 A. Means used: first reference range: 7.79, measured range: 7.89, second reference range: 7.77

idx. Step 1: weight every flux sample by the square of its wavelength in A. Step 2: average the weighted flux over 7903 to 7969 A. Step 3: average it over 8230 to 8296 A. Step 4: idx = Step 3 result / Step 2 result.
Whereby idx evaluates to 1.1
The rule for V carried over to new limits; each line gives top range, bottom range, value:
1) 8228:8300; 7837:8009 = 1.15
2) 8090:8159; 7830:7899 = 1.14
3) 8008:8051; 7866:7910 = 1.08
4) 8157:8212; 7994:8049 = 1.01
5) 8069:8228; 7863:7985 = 1.09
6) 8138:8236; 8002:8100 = 1.02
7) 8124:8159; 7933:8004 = 1.09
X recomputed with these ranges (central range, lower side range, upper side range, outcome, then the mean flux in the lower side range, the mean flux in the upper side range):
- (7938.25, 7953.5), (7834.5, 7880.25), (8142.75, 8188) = 0.10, 7.53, 8.02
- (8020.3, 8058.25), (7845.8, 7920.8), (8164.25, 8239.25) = -1.20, 7.71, 7.84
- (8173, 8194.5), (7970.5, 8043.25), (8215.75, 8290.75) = 1.12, 7.97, 8.18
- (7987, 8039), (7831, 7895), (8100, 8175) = -0.64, 7.6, 8.14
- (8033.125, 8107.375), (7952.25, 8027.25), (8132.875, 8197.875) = -0.84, 7.93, 7.93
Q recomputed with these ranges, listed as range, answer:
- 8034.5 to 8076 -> 7.68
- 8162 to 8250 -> 6.35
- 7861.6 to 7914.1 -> 7.42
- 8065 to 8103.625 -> 7.86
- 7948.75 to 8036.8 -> 7.59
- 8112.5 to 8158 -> 7.85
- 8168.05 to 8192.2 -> 6.48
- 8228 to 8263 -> 8.03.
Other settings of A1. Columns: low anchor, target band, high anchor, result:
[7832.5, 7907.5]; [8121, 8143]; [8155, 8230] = -1.09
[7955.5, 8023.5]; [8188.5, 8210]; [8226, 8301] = 1.72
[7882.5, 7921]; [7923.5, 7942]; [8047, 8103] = 0.34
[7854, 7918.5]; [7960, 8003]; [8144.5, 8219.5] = -0.73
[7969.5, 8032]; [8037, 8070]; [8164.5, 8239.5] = -0.44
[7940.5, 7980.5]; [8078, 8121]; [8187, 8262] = -1.03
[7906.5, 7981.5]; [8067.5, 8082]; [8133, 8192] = -0.05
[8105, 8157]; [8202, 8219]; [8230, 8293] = 0.47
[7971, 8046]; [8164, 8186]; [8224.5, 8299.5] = 0.45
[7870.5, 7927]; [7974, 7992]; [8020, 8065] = 0.21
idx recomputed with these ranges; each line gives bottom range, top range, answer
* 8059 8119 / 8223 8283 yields 1.06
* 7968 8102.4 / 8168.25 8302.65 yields 1.05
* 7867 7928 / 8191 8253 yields 1.10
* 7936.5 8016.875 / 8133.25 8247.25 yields 1.07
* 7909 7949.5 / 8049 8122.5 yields 1.08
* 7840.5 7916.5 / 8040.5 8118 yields 1.10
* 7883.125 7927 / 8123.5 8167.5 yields 1.11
